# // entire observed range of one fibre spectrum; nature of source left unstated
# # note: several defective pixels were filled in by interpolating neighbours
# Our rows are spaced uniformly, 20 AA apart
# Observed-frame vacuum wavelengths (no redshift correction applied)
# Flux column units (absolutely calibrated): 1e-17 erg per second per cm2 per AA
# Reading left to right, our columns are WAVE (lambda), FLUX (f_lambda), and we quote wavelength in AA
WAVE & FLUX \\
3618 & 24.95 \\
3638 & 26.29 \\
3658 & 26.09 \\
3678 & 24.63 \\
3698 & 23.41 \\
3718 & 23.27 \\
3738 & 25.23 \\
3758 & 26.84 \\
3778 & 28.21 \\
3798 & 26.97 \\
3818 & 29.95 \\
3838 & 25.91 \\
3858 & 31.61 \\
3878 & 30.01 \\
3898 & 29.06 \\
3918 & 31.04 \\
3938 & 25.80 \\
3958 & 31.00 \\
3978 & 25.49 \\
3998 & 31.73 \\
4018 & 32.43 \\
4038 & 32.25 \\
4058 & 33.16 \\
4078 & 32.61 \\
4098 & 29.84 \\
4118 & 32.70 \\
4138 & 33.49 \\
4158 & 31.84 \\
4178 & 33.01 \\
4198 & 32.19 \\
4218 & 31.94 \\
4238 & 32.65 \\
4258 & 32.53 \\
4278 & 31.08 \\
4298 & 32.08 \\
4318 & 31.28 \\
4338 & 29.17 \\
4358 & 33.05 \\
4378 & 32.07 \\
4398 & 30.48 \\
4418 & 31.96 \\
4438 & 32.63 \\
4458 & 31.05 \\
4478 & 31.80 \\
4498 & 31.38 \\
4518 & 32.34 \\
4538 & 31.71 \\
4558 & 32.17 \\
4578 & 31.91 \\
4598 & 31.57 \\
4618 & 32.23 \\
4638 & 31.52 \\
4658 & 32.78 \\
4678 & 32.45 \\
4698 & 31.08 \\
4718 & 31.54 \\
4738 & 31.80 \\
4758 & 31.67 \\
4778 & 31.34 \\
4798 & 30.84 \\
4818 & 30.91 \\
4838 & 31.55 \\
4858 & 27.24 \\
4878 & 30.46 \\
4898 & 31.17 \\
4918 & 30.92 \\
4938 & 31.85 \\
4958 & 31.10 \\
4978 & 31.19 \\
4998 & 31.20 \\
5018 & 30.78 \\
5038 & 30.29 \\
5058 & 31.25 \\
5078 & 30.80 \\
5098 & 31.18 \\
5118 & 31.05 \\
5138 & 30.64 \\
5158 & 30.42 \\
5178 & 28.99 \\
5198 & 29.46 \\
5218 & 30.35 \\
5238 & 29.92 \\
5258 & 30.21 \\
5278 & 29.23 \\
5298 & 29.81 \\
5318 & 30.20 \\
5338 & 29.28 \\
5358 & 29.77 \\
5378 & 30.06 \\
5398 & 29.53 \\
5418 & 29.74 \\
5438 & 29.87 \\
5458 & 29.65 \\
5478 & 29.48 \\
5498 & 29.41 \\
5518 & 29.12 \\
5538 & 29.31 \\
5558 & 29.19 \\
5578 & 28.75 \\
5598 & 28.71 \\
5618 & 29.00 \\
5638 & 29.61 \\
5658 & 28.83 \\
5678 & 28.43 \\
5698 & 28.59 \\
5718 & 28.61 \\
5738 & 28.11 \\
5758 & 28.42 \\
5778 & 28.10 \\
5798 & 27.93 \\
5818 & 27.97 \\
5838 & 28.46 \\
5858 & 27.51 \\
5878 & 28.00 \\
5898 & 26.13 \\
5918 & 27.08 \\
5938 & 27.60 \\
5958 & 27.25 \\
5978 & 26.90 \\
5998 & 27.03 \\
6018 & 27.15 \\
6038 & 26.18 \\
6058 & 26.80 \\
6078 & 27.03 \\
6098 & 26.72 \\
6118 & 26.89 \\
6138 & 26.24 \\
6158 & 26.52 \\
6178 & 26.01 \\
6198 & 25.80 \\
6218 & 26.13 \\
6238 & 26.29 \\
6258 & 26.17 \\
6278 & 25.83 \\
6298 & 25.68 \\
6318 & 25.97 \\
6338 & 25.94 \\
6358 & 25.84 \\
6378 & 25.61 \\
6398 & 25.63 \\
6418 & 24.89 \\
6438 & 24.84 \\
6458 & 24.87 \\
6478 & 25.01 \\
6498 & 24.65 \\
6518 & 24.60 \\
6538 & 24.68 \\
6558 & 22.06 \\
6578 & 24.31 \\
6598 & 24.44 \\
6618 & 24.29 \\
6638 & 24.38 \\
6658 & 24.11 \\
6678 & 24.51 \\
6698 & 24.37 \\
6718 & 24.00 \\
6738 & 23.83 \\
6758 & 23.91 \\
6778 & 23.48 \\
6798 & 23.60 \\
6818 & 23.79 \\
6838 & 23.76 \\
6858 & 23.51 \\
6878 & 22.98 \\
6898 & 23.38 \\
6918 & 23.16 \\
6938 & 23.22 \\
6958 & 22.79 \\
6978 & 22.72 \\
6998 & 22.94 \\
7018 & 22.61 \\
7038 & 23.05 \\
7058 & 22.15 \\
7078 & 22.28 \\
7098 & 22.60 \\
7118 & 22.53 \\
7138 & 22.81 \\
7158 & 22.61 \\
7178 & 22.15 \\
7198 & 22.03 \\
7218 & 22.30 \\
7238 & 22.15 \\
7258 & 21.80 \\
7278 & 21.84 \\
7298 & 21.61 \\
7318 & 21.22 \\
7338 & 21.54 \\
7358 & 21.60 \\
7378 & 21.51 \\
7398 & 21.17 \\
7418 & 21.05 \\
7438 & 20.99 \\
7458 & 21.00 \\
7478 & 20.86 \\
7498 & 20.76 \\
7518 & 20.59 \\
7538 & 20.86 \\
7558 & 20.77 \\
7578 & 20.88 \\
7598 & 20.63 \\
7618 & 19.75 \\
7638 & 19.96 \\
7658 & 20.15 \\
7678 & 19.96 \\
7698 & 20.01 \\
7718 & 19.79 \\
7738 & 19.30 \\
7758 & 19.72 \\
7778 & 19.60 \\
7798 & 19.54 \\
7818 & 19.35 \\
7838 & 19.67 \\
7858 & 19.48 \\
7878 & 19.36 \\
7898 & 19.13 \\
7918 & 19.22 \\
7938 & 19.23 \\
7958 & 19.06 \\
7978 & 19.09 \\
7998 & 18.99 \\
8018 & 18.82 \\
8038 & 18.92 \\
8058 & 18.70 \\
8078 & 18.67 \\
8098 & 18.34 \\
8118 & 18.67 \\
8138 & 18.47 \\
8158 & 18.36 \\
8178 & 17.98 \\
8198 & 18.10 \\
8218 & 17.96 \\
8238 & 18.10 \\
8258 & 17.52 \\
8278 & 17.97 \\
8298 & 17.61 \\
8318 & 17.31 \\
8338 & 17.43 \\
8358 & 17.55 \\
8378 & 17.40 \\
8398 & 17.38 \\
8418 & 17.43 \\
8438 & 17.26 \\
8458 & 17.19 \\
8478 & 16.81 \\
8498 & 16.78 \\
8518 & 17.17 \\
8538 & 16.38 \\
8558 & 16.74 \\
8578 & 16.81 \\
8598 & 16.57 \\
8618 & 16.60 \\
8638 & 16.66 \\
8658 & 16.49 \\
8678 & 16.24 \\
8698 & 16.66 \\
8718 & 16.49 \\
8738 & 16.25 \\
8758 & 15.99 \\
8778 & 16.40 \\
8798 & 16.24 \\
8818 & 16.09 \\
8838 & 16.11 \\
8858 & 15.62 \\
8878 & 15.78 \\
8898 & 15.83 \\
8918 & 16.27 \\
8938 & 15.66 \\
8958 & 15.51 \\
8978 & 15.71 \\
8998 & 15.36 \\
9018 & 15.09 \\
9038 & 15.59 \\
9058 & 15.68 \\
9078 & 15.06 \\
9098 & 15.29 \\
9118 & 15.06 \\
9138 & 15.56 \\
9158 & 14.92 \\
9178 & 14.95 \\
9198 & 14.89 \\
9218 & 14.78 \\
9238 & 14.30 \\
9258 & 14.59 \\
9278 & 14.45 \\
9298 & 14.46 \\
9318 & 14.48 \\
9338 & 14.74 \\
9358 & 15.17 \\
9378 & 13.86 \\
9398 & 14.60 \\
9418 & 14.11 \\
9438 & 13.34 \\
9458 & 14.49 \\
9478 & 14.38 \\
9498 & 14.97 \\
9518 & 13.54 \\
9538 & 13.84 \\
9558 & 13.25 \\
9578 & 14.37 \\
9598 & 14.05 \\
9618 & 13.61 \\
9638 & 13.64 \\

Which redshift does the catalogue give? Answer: 0.00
